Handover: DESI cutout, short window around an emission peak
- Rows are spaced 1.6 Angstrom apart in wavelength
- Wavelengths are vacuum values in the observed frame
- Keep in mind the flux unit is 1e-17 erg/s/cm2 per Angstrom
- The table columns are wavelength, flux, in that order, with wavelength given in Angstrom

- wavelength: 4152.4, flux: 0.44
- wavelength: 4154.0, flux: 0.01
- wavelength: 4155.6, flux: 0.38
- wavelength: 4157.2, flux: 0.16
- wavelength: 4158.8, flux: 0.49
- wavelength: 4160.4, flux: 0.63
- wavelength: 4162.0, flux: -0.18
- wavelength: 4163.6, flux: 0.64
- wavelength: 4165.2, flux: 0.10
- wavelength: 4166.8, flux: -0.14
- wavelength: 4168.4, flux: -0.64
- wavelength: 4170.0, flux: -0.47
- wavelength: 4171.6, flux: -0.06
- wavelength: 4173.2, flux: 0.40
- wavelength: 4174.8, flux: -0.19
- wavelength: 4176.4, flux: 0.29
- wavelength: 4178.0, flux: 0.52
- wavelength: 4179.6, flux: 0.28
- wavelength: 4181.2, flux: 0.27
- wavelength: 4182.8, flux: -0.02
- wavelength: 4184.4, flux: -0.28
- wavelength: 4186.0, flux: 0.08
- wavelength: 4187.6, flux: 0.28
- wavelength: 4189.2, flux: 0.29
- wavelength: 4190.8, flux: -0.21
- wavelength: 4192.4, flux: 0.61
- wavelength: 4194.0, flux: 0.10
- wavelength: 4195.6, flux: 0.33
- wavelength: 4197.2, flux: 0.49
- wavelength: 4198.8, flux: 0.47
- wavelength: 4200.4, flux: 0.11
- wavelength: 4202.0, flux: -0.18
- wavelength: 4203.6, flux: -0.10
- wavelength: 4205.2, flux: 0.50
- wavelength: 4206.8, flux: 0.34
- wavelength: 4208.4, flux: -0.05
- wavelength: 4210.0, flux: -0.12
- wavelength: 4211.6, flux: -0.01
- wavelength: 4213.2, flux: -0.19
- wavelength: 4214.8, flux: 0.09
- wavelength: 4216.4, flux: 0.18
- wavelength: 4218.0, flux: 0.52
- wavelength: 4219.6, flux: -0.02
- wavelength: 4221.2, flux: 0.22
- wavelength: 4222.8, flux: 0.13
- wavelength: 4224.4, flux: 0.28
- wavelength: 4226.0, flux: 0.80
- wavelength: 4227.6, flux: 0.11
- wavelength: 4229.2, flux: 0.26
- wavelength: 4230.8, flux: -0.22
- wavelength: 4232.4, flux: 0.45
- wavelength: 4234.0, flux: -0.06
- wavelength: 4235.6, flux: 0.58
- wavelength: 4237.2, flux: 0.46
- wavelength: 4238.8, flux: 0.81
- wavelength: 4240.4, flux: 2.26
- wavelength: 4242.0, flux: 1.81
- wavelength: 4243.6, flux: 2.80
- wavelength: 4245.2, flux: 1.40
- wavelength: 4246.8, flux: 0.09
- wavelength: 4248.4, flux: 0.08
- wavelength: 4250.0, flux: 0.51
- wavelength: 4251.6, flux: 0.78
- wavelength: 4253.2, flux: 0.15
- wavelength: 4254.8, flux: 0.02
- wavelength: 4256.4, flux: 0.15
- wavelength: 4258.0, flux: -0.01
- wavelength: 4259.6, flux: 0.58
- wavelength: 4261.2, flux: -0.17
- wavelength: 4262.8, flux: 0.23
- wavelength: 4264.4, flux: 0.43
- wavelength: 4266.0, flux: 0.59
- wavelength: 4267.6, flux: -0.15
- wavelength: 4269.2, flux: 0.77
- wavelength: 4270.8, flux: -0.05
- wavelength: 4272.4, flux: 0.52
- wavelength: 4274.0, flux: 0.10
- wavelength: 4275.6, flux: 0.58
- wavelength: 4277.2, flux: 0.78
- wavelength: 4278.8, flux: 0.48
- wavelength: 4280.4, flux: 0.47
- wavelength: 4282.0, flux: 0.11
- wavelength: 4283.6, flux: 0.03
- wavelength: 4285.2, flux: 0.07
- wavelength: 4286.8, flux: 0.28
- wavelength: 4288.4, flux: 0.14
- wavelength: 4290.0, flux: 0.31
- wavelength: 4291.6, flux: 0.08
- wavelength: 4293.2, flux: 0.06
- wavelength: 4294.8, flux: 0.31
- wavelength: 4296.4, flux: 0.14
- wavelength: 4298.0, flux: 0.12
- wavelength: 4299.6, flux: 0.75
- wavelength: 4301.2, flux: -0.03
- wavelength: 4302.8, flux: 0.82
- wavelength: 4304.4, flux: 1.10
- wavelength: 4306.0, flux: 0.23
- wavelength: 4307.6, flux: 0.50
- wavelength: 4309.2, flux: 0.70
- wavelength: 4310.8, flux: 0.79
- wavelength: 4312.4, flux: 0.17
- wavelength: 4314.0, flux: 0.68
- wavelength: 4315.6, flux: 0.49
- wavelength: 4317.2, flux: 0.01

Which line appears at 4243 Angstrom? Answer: [O II] 3727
